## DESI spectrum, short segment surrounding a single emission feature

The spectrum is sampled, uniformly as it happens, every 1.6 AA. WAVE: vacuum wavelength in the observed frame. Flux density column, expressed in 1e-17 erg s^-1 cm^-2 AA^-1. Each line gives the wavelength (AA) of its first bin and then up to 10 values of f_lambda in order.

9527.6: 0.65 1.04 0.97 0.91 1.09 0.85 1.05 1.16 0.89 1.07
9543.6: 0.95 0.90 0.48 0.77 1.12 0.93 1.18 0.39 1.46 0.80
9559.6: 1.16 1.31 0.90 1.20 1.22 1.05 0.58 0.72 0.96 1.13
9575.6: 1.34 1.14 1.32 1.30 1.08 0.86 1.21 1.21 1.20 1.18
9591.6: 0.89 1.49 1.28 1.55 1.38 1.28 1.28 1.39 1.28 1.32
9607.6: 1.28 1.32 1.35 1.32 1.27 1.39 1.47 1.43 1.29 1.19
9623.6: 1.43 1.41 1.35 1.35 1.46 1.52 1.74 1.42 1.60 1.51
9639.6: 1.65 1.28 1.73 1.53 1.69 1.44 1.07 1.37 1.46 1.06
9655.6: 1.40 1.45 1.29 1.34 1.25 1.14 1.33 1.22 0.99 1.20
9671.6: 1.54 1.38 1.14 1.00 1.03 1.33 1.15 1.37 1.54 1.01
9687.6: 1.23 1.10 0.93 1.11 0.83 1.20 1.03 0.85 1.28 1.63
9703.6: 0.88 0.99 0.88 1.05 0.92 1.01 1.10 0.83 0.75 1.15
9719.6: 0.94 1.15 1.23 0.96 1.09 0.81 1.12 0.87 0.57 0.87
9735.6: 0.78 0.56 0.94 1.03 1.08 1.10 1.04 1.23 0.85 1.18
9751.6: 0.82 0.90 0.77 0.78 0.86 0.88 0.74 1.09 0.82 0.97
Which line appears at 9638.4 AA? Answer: Mg II 2798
